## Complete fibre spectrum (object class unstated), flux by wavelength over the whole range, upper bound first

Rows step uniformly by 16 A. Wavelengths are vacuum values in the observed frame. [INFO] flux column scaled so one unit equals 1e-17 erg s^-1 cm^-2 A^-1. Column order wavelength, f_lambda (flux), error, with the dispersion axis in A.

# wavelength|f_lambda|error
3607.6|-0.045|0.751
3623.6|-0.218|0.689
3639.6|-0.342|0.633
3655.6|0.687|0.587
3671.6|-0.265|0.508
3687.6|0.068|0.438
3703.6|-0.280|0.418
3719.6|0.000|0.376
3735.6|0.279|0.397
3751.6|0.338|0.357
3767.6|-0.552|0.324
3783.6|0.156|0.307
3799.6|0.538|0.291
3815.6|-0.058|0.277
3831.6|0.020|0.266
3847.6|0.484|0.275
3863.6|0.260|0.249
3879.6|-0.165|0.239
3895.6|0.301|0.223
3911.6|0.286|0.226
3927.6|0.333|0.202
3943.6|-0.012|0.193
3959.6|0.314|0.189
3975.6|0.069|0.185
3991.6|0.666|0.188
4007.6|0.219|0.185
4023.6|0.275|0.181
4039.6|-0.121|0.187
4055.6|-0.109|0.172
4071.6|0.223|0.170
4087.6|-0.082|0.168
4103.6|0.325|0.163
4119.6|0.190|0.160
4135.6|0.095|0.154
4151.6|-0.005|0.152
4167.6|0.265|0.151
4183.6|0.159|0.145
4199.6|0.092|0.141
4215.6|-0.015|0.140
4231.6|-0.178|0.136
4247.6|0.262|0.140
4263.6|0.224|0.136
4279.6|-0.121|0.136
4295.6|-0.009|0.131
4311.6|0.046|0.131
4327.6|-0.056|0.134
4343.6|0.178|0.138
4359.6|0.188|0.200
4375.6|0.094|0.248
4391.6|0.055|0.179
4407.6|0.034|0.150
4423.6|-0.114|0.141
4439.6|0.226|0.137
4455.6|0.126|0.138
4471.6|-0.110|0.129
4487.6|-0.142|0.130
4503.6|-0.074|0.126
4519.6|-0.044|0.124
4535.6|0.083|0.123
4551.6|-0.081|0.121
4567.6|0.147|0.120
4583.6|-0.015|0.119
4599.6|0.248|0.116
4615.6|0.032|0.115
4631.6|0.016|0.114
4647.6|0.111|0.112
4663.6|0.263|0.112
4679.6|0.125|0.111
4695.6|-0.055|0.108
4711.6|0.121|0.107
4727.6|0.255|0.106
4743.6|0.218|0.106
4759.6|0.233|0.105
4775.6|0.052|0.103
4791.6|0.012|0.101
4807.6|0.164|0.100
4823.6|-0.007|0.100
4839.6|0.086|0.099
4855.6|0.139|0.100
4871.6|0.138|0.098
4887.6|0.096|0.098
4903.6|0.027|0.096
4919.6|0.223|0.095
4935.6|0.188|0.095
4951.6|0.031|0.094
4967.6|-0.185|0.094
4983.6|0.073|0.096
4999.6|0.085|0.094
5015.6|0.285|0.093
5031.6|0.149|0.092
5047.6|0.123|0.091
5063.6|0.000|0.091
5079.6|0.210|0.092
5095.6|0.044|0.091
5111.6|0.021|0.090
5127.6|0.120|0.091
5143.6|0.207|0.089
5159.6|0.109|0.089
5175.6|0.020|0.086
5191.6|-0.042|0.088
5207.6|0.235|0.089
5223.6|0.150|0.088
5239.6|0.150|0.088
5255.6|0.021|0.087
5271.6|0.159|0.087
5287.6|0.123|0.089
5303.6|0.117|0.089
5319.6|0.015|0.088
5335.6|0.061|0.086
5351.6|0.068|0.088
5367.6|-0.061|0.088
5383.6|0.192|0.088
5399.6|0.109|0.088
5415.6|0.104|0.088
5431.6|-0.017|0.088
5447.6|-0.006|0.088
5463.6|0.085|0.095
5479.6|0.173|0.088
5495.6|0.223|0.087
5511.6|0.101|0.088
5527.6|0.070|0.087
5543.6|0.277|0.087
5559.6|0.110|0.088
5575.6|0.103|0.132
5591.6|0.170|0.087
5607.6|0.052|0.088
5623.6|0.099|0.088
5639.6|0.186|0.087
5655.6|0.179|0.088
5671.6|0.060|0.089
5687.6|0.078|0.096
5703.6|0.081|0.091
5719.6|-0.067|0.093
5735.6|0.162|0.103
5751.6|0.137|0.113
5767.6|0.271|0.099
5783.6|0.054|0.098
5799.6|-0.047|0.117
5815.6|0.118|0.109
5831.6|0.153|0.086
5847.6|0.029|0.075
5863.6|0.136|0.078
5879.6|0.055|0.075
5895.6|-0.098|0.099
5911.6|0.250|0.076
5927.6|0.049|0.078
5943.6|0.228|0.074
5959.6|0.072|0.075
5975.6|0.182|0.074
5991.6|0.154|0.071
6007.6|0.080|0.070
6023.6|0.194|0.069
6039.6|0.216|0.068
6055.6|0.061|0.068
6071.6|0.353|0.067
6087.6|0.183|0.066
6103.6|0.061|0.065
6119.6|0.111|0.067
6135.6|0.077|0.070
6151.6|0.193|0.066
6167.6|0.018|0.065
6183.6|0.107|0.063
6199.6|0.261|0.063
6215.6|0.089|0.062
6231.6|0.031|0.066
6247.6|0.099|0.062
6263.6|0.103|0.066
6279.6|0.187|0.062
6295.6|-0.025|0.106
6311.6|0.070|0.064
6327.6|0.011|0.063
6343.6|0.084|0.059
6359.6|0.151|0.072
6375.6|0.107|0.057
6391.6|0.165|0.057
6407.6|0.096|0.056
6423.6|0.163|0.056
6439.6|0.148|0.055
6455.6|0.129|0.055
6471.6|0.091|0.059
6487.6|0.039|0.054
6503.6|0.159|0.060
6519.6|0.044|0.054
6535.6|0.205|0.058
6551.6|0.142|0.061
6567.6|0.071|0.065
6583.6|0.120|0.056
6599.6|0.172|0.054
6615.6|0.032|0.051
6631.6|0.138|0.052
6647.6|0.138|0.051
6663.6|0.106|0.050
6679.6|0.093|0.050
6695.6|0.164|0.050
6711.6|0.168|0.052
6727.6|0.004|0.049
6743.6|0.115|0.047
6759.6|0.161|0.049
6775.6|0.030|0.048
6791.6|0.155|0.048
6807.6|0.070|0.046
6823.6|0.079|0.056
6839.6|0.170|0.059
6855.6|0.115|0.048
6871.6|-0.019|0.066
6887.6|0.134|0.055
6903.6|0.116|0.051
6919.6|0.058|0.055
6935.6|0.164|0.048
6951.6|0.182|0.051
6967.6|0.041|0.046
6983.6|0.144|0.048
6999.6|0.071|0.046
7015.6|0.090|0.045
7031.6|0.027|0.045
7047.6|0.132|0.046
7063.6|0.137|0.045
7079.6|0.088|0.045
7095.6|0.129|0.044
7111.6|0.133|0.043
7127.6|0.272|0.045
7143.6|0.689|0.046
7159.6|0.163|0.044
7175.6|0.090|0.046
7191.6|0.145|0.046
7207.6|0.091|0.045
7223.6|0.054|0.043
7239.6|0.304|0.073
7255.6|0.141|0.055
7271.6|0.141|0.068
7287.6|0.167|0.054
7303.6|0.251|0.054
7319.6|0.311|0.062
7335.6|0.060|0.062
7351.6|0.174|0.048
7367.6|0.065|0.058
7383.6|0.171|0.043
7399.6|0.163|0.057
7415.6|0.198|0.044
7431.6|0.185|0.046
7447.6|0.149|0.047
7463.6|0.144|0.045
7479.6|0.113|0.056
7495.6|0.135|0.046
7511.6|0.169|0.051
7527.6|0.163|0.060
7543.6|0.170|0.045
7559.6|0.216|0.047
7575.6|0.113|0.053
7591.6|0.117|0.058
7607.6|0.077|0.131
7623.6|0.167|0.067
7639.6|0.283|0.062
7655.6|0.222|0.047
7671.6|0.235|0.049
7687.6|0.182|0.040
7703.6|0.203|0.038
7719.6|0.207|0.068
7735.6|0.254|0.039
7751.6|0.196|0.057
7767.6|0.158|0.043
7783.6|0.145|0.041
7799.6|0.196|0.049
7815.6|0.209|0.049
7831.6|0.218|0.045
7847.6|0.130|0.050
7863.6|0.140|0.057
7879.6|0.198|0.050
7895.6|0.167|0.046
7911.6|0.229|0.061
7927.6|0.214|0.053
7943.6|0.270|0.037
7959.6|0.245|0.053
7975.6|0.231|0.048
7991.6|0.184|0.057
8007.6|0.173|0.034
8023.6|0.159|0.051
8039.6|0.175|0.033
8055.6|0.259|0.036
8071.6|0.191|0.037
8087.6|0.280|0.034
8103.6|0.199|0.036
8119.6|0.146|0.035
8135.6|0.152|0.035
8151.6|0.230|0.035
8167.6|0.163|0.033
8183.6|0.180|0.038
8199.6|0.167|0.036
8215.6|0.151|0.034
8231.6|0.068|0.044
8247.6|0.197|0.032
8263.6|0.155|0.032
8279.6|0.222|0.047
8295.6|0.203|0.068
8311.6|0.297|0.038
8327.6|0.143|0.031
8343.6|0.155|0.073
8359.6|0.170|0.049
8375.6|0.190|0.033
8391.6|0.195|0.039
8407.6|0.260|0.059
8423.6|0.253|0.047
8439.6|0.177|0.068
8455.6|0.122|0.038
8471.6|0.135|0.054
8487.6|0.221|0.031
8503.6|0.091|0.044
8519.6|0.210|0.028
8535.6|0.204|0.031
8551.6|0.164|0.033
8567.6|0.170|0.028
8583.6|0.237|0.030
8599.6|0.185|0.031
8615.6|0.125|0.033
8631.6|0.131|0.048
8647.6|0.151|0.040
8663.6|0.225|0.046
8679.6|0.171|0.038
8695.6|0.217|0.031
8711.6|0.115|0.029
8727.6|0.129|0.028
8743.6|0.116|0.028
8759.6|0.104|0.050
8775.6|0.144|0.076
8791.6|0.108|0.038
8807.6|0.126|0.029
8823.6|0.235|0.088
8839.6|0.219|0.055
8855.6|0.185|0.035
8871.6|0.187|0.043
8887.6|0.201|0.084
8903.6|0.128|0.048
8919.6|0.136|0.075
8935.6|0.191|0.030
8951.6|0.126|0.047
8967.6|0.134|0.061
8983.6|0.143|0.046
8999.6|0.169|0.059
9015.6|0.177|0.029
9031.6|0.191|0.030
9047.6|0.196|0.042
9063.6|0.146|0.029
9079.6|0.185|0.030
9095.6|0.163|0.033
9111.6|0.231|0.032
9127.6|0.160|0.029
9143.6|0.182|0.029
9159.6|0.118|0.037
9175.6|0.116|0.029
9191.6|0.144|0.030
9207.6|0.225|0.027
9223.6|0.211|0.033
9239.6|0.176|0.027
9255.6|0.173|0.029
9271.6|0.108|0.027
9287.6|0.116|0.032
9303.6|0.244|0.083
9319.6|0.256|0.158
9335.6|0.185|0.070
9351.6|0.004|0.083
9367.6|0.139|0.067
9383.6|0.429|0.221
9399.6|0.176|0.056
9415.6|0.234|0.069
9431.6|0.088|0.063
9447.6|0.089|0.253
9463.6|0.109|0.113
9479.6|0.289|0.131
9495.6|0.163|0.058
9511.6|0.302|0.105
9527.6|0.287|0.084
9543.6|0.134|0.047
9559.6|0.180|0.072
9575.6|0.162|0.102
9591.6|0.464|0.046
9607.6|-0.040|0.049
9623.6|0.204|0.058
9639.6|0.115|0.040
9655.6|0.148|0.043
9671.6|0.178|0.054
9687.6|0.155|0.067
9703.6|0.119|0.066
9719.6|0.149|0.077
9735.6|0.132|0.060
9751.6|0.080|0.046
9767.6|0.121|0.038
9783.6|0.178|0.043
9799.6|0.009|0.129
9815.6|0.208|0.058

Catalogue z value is 0.915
